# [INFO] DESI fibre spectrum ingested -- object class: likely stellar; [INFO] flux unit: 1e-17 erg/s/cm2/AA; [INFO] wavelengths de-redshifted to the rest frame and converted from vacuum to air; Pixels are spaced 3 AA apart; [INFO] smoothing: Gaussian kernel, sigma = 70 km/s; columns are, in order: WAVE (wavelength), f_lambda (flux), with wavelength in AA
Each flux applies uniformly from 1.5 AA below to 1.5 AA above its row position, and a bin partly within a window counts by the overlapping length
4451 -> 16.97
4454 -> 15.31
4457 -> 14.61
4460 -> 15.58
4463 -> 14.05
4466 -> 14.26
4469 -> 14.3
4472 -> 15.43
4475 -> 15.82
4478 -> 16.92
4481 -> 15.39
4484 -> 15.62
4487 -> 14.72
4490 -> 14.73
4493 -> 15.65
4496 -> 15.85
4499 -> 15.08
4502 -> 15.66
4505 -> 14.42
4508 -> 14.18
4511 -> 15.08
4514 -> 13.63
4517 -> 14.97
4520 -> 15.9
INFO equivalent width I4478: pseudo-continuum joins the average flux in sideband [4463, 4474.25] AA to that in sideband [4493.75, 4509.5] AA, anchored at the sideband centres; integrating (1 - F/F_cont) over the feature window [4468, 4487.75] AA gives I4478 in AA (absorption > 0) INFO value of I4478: -1.0 AA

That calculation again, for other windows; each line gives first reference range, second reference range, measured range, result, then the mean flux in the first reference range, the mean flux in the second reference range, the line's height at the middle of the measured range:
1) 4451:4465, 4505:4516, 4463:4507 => -1.55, 15.1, 14.3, 14.7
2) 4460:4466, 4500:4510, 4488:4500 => -0.49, 14.5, 14.8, 14.7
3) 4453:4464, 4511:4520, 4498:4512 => -0.13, 14.9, 14.7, 14.7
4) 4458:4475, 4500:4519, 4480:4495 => -0.48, 14.8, 14.7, 14.8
